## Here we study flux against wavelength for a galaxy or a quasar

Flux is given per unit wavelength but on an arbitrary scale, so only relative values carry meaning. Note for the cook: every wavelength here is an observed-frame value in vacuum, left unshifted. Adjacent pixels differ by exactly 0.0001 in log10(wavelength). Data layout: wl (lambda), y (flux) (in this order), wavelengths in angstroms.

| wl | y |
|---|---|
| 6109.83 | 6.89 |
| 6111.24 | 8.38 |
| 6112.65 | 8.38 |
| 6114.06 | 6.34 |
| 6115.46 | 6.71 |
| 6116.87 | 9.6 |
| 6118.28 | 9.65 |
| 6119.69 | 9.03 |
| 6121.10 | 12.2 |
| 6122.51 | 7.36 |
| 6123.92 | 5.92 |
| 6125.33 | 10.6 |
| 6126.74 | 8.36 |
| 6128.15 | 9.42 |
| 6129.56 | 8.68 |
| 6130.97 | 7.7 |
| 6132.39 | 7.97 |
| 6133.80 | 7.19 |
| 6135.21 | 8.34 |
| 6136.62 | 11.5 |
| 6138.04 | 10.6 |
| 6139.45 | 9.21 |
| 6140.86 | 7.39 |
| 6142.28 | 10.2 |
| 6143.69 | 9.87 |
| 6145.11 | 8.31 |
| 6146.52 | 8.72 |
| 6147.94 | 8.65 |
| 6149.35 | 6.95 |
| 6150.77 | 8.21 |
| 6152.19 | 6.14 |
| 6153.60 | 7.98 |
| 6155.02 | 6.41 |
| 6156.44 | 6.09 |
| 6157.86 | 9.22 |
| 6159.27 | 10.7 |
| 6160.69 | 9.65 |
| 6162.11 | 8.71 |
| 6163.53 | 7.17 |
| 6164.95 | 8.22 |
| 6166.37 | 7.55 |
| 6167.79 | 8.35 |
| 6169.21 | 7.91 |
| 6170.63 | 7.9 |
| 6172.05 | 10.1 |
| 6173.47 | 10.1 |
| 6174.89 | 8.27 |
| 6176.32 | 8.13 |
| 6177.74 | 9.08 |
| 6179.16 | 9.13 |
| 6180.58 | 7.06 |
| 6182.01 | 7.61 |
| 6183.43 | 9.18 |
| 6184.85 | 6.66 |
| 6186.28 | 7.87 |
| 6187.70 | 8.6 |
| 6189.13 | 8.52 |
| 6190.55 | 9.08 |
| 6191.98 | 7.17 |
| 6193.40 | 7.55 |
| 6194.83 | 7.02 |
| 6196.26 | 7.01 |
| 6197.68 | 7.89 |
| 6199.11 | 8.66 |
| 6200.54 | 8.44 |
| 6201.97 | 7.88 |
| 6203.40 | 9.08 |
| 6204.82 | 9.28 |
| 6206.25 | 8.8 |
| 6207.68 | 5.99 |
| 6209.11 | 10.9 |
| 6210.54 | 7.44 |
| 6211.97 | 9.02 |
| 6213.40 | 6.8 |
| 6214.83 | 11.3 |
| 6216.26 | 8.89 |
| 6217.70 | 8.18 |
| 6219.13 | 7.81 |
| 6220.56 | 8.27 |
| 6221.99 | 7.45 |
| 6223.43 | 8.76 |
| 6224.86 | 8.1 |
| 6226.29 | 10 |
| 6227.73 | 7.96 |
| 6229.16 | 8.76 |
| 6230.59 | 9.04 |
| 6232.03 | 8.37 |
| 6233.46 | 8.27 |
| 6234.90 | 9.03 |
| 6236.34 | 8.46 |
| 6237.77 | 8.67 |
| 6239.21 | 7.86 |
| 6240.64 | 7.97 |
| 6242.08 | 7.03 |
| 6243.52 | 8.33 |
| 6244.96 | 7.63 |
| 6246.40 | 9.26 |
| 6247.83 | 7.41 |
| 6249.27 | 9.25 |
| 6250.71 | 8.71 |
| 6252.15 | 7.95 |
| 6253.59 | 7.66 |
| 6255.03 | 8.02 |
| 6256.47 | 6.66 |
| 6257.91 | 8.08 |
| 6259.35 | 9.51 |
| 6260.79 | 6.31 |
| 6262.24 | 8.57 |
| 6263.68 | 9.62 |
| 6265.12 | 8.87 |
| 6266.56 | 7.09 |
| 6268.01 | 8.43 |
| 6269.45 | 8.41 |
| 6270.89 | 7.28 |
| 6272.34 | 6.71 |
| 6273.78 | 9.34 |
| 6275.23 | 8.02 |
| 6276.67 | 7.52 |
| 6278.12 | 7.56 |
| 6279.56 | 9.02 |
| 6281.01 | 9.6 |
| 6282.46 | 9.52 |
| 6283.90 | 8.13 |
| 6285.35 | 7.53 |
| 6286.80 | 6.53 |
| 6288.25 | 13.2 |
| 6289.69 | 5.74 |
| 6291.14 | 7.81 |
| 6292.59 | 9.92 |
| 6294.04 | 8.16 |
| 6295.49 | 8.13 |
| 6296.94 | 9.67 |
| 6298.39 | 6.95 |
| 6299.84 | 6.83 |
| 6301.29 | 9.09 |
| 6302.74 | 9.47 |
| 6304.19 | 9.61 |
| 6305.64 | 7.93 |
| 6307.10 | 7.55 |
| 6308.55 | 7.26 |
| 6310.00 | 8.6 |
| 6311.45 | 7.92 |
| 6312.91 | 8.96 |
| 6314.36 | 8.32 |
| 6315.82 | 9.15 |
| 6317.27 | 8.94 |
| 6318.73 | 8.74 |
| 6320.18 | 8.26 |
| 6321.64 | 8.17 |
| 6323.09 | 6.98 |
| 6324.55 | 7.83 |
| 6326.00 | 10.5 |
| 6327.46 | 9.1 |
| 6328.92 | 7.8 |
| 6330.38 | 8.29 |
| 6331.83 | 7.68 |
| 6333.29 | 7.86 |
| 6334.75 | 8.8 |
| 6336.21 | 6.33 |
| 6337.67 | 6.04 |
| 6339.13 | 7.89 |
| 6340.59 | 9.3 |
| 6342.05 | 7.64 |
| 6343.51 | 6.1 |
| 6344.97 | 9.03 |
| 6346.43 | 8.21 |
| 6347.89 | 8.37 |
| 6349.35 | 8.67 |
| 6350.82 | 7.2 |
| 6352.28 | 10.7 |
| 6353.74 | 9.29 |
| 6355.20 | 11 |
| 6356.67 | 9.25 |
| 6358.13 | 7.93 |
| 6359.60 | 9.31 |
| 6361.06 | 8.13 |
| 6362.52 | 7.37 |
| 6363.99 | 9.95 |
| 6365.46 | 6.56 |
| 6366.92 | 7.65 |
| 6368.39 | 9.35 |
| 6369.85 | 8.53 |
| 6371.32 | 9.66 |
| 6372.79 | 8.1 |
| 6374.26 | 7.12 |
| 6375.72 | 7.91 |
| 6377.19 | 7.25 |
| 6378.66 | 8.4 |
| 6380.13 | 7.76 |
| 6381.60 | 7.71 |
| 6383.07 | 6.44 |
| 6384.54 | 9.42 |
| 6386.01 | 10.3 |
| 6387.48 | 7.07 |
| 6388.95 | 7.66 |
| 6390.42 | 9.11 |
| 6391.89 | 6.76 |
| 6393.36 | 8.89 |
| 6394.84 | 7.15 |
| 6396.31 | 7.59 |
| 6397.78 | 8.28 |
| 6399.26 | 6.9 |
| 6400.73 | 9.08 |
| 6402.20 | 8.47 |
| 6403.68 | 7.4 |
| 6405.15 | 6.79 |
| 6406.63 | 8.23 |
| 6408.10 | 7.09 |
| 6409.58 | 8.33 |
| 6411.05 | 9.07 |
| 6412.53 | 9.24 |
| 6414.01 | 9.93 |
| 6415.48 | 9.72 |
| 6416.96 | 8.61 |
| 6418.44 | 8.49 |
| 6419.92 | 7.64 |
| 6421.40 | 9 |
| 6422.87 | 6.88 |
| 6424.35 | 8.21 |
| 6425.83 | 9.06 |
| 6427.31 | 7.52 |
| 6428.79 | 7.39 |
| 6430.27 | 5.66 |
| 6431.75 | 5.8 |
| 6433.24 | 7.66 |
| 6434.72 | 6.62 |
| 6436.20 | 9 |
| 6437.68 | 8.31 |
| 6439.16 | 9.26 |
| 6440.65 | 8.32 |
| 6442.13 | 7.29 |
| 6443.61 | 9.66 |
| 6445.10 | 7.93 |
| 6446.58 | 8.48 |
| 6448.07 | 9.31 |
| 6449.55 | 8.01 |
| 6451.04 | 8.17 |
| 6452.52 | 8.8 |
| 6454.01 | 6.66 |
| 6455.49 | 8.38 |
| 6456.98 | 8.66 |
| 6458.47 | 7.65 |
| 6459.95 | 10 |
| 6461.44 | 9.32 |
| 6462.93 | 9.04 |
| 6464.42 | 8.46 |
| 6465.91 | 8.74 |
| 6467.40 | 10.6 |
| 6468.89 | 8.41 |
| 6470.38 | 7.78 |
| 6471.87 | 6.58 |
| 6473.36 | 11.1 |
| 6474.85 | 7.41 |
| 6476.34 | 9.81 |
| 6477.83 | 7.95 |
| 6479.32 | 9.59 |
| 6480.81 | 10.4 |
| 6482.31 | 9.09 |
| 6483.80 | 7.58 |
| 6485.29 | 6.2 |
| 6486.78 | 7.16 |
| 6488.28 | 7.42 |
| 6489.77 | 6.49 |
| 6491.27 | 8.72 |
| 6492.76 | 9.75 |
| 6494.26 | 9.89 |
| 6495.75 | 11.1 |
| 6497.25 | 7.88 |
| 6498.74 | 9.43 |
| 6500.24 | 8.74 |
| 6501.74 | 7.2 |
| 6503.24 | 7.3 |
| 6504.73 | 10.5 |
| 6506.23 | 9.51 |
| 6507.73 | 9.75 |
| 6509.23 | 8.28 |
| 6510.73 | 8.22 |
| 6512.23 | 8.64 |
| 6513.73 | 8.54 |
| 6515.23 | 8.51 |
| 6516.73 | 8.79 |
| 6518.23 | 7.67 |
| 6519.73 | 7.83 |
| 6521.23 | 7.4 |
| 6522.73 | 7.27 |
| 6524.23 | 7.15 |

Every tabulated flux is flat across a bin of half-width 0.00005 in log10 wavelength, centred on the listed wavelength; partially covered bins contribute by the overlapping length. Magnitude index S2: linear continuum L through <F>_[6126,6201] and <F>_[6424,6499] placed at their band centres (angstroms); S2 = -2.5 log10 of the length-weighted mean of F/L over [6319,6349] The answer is 0.04 mag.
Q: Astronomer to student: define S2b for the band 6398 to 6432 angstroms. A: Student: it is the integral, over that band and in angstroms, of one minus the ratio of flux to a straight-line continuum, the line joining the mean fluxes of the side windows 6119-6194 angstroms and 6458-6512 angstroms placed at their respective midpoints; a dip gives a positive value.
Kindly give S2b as 2.3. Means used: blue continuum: 8.46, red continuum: 8.7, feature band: 8.06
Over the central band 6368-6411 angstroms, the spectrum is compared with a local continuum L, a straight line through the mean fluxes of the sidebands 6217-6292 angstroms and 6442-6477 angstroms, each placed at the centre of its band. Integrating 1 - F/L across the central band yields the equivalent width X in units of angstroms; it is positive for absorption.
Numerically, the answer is 2.33 angstroms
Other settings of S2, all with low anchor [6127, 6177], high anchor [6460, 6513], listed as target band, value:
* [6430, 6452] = 0.08 mag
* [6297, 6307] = 0.03 mag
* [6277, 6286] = 0.01 mag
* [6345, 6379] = 0.01 mag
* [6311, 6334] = 0.02 mag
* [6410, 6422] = -0.04 mag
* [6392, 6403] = 0.09 mag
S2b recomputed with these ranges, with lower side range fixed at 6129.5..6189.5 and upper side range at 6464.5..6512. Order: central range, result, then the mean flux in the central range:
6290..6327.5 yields 0.5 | 8.41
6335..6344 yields 1.3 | 7.33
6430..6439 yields 1.3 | 7.39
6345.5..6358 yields -0.7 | 9.03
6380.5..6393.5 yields 0.7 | 8.11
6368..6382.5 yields 0.7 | 8.13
